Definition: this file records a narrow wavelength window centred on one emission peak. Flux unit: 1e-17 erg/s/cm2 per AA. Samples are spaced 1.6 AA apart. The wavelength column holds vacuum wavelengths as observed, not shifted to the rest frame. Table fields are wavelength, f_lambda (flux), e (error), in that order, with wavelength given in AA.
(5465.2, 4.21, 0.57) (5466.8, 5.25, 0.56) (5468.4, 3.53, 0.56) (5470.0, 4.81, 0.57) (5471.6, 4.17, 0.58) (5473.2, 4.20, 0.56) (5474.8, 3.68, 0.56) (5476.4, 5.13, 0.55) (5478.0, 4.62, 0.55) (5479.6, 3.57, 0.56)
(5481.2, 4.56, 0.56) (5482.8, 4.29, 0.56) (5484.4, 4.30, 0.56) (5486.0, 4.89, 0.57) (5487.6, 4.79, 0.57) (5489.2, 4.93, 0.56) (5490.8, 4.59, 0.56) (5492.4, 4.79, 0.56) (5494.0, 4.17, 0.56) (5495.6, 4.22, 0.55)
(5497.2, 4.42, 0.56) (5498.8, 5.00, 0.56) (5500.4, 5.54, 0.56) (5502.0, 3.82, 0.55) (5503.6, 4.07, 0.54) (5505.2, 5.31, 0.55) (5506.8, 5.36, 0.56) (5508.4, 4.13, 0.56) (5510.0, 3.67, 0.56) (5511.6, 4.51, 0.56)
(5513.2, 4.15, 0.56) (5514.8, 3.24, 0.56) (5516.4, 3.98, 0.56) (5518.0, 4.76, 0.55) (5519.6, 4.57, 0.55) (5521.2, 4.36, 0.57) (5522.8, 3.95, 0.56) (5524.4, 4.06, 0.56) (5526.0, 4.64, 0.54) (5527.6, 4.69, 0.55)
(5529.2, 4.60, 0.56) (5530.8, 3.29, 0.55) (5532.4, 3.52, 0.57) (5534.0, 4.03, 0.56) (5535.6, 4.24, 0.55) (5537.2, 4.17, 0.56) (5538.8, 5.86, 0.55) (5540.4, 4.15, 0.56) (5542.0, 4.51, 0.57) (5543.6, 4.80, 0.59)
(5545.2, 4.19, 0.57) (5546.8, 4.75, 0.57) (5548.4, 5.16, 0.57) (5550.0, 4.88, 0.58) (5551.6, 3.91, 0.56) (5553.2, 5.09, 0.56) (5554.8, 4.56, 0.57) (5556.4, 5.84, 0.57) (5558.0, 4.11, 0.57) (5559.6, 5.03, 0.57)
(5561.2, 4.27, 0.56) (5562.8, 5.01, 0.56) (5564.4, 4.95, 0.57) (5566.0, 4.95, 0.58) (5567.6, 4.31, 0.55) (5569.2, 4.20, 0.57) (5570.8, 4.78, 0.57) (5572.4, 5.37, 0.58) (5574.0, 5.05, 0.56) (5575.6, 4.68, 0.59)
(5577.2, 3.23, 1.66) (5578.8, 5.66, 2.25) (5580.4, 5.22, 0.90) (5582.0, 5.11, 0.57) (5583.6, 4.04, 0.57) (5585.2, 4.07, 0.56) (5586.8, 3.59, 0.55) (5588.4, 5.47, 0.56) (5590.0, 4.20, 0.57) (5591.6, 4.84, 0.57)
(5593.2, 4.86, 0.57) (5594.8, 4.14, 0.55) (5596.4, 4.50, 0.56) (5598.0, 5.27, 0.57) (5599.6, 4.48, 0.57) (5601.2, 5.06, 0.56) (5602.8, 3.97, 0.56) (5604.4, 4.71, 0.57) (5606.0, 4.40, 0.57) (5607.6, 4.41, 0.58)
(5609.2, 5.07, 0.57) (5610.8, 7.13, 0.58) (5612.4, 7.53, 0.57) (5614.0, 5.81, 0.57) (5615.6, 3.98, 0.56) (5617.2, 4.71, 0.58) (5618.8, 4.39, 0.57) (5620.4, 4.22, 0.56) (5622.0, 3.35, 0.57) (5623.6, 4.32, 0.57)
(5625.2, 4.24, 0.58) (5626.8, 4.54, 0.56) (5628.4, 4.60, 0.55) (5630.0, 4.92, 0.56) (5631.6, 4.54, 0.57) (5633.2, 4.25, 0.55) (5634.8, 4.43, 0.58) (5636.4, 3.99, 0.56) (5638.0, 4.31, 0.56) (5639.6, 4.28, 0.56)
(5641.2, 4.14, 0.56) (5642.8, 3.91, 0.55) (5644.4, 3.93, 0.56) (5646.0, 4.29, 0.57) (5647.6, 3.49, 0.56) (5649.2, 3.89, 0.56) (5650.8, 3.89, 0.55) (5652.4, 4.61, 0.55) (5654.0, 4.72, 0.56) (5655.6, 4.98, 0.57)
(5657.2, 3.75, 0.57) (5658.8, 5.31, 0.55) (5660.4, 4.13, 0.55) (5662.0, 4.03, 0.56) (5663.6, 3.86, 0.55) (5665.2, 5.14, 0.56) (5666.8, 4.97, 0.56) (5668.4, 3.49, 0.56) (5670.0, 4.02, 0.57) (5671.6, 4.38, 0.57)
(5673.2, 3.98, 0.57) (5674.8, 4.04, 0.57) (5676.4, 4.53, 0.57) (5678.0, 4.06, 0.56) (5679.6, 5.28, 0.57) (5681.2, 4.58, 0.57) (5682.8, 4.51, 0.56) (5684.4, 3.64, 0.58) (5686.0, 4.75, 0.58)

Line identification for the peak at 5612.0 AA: [O III]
